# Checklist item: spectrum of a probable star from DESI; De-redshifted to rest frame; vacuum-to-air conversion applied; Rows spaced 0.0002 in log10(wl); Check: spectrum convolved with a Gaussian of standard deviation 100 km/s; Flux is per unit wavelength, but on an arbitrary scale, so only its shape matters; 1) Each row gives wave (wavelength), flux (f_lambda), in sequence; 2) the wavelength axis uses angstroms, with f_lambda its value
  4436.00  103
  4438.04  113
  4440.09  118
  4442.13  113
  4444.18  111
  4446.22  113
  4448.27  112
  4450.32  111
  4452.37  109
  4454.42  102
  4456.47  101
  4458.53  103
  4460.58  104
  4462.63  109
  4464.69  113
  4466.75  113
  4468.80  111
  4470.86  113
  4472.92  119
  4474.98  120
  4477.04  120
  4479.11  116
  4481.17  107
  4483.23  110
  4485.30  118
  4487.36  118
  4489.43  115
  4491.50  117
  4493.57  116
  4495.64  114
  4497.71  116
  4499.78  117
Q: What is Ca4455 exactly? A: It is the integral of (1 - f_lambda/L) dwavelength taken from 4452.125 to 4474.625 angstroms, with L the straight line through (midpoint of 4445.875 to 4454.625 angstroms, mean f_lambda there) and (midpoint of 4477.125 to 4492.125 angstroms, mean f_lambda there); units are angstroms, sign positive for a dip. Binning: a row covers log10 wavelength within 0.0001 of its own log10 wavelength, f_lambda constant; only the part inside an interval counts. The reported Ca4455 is 0.51 angstroms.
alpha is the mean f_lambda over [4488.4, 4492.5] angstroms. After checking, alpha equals 116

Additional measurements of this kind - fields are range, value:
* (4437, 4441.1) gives 115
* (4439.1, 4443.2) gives 115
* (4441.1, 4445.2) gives 112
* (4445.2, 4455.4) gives 109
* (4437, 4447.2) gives 114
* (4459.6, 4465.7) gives 109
